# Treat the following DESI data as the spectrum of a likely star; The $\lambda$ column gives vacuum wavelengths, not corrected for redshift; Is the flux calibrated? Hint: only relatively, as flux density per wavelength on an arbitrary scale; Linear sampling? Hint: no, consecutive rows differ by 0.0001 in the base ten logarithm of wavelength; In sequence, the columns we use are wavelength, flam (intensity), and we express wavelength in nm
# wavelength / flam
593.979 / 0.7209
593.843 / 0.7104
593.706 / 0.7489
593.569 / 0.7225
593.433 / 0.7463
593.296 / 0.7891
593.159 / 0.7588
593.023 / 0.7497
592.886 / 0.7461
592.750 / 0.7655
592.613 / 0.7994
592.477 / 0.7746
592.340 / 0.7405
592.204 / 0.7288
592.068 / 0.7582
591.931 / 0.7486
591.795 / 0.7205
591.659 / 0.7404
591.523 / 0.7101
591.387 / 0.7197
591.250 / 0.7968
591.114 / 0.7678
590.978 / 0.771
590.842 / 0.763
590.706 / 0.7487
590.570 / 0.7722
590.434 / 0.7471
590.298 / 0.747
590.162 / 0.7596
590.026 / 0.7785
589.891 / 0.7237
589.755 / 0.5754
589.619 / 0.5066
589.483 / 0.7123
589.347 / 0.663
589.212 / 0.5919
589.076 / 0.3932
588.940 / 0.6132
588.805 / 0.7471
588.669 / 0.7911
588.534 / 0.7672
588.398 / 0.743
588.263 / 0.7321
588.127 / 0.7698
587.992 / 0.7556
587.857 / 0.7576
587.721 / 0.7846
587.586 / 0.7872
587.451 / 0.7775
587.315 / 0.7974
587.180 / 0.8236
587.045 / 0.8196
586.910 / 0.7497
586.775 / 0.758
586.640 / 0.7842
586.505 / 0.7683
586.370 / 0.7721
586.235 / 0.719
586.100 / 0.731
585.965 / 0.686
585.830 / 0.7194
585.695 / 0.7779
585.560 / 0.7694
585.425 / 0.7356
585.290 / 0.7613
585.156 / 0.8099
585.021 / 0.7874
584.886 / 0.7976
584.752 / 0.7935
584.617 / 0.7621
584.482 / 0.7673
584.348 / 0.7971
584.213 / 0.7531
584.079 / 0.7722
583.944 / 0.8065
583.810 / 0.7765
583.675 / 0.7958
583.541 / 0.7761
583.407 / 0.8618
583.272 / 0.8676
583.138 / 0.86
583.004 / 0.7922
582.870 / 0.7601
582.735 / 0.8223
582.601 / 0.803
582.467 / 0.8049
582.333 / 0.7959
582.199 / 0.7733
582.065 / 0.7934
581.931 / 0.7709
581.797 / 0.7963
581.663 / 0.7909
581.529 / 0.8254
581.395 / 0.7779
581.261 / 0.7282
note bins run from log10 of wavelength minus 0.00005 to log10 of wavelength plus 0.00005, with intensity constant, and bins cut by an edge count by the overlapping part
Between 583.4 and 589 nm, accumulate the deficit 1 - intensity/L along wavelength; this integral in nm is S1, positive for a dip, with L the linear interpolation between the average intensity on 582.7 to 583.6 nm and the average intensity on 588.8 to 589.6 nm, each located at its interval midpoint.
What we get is -0.477 nm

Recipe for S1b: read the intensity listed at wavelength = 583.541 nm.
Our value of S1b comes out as 0.7761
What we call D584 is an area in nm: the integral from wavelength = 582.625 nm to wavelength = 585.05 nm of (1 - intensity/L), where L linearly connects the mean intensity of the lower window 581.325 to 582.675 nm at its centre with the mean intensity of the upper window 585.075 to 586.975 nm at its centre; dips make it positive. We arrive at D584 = -0.07 nm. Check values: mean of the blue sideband 0.793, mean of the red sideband 0.753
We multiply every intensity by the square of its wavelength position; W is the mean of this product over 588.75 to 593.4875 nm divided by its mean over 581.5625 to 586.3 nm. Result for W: 0.94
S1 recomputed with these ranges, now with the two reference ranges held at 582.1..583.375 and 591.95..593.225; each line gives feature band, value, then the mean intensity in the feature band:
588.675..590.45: 0.259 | 0.66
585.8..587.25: 0.057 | 0.759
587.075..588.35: 0.011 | 0.777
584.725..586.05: 0.056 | 0.762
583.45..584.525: 0.027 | 0.783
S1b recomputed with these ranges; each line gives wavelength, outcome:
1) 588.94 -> 0.6132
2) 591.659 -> 0.7404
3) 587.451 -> 0.7775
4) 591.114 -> 0.7678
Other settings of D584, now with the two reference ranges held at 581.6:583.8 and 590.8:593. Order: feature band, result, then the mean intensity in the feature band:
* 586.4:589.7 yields 0.212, 0.725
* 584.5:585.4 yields 0.010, 0.782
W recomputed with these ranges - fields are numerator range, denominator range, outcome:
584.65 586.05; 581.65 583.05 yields 0.97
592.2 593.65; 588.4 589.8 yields 1.20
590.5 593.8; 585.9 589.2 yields 1.03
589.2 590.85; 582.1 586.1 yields 0.91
